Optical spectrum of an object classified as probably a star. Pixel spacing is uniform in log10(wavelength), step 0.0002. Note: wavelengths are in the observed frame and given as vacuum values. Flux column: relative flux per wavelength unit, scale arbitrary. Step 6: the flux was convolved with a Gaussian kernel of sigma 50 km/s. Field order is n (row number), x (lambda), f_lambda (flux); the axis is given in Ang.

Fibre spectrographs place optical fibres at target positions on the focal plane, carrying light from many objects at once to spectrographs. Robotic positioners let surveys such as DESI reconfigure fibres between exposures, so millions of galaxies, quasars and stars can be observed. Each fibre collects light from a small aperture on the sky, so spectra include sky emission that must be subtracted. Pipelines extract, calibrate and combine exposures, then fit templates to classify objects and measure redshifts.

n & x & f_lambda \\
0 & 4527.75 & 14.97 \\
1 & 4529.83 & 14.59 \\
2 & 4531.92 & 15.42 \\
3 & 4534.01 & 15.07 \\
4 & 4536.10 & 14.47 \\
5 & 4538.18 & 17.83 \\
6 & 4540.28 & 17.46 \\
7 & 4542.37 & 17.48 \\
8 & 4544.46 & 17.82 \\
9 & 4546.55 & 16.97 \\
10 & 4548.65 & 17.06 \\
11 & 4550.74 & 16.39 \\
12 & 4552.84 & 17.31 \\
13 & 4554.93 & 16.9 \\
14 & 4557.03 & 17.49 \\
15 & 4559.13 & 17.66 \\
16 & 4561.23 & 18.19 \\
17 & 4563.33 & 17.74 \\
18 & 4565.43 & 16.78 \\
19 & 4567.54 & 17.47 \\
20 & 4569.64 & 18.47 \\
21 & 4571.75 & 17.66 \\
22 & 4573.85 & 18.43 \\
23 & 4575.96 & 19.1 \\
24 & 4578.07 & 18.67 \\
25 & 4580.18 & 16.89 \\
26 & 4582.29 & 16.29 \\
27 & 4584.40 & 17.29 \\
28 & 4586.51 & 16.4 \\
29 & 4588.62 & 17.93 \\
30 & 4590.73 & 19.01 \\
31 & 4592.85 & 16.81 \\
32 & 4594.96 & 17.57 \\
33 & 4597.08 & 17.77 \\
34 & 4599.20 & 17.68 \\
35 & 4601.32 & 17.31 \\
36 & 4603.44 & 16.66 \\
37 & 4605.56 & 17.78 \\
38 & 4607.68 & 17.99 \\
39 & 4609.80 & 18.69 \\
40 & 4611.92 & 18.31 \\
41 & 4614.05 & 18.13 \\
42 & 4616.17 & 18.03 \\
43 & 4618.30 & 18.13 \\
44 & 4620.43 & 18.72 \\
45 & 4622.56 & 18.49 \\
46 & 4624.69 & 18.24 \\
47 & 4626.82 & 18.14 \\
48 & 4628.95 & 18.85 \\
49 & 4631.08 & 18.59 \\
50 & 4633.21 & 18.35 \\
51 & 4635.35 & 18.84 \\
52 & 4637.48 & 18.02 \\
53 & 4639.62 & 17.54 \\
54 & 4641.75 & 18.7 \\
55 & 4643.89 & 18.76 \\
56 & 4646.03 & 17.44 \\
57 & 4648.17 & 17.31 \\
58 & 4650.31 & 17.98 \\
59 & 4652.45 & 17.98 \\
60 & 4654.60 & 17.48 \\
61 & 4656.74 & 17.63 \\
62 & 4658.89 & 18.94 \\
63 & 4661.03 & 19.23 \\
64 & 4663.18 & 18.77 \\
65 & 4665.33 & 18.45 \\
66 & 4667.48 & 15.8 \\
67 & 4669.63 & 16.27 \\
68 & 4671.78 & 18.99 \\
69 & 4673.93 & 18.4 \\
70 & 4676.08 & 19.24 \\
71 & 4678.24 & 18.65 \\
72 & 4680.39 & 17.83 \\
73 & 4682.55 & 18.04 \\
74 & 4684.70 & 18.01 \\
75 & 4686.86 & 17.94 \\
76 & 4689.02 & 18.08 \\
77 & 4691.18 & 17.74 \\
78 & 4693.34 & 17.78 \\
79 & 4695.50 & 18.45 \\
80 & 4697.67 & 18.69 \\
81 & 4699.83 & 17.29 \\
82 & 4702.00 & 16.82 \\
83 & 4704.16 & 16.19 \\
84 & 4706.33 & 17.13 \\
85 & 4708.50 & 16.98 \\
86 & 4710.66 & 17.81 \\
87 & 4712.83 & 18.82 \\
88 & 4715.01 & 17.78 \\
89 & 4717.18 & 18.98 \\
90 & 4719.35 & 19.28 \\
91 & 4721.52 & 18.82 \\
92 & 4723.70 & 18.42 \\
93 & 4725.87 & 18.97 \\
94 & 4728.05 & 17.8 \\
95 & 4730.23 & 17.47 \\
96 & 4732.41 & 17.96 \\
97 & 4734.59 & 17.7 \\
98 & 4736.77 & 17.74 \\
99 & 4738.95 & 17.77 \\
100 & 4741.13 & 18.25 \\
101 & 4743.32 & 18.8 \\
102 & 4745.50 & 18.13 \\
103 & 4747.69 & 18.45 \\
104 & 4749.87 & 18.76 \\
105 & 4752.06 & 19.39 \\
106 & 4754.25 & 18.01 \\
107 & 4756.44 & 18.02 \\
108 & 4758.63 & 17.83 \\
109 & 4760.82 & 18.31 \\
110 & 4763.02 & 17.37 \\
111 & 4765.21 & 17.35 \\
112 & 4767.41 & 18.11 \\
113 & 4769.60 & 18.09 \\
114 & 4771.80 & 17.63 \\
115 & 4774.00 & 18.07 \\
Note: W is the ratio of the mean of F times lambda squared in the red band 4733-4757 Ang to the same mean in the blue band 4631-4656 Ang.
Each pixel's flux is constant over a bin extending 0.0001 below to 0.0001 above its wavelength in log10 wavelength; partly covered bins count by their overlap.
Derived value 1.06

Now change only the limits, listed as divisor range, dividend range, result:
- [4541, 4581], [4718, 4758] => 1.12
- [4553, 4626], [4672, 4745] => 1.07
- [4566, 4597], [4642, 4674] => 1.05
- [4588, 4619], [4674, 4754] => 1.06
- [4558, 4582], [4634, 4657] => 1.04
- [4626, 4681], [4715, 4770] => 1.04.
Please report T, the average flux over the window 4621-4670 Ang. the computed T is 18.1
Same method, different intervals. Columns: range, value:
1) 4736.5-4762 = 18.3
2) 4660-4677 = 18.1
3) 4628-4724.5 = 18.1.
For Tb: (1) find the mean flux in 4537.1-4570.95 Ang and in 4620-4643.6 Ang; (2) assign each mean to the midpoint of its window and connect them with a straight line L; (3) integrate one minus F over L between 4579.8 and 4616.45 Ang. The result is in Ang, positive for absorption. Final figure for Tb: 0.8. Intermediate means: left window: 17.4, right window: 18.4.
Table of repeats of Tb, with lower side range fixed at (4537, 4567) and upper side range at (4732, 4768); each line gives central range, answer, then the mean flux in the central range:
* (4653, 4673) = -0.2 Ang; 18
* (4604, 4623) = -0.7 Ang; 18.2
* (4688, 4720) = 0.2 Ang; 17.8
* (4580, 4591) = 0.2 Ang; 17.2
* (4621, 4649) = -0.9 Ang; 18.3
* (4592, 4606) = 0.1 Ang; 17.4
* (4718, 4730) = -0.4 Ang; 18.6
